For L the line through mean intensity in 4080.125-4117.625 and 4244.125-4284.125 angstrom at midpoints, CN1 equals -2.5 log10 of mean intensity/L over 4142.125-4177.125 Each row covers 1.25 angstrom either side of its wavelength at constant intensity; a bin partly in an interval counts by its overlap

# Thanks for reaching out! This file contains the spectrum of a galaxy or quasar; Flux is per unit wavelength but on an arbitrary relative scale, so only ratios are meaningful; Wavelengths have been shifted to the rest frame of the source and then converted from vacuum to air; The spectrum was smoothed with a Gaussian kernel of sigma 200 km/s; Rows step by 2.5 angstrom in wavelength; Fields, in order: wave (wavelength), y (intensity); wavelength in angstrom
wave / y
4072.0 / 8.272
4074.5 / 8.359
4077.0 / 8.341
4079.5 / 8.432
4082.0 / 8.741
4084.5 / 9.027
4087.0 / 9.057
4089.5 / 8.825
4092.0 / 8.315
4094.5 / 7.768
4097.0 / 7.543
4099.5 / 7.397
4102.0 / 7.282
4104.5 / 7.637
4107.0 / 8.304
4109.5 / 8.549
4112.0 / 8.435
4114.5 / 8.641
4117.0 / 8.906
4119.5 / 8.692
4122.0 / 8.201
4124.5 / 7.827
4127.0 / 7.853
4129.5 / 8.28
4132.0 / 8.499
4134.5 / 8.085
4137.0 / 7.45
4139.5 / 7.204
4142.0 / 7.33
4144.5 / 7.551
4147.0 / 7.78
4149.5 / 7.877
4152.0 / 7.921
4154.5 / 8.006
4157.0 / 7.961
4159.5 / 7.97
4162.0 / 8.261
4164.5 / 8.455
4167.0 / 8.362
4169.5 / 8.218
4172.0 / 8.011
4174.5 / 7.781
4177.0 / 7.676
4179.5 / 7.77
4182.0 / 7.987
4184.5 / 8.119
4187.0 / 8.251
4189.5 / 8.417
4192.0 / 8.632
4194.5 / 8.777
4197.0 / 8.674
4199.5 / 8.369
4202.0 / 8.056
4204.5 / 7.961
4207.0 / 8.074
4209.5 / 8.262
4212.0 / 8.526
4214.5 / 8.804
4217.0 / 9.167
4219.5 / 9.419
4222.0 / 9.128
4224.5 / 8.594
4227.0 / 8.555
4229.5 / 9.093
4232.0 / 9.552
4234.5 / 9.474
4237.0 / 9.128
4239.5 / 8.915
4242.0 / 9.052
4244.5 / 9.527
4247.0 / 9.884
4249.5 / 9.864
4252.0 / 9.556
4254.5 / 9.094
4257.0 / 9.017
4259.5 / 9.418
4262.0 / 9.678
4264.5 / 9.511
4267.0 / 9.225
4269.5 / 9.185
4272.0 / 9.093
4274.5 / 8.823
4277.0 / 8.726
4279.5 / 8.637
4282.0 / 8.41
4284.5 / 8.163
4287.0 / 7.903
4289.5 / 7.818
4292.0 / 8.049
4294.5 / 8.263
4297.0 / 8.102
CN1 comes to 0.08 mag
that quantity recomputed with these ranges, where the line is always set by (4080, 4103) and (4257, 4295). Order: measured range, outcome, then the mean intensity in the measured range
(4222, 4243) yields -0.05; 9.05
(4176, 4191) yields 0.06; 8.05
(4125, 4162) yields 0.07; 7.85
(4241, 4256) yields -0.10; 9.5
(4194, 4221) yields 0.00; 8.55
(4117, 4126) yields 0.00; 8.32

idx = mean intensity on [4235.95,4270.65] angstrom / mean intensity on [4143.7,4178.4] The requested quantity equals 1.2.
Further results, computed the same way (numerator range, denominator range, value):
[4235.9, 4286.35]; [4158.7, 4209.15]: 1.11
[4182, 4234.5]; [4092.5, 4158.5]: 1.08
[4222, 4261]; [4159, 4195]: 1.13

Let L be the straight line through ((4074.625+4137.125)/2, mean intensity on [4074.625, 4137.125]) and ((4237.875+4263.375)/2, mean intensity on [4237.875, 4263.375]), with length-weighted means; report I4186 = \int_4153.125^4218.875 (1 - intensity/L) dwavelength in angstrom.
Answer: 4.65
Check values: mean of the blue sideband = 8.26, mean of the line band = 8.26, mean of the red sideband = 9.4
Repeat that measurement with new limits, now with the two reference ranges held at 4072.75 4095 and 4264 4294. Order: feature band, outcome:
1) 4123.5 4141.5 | 1.48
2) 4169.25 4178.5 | 0.75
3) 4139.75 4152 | 1.35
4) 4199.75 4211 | 0.60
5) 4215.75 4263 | -3.72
